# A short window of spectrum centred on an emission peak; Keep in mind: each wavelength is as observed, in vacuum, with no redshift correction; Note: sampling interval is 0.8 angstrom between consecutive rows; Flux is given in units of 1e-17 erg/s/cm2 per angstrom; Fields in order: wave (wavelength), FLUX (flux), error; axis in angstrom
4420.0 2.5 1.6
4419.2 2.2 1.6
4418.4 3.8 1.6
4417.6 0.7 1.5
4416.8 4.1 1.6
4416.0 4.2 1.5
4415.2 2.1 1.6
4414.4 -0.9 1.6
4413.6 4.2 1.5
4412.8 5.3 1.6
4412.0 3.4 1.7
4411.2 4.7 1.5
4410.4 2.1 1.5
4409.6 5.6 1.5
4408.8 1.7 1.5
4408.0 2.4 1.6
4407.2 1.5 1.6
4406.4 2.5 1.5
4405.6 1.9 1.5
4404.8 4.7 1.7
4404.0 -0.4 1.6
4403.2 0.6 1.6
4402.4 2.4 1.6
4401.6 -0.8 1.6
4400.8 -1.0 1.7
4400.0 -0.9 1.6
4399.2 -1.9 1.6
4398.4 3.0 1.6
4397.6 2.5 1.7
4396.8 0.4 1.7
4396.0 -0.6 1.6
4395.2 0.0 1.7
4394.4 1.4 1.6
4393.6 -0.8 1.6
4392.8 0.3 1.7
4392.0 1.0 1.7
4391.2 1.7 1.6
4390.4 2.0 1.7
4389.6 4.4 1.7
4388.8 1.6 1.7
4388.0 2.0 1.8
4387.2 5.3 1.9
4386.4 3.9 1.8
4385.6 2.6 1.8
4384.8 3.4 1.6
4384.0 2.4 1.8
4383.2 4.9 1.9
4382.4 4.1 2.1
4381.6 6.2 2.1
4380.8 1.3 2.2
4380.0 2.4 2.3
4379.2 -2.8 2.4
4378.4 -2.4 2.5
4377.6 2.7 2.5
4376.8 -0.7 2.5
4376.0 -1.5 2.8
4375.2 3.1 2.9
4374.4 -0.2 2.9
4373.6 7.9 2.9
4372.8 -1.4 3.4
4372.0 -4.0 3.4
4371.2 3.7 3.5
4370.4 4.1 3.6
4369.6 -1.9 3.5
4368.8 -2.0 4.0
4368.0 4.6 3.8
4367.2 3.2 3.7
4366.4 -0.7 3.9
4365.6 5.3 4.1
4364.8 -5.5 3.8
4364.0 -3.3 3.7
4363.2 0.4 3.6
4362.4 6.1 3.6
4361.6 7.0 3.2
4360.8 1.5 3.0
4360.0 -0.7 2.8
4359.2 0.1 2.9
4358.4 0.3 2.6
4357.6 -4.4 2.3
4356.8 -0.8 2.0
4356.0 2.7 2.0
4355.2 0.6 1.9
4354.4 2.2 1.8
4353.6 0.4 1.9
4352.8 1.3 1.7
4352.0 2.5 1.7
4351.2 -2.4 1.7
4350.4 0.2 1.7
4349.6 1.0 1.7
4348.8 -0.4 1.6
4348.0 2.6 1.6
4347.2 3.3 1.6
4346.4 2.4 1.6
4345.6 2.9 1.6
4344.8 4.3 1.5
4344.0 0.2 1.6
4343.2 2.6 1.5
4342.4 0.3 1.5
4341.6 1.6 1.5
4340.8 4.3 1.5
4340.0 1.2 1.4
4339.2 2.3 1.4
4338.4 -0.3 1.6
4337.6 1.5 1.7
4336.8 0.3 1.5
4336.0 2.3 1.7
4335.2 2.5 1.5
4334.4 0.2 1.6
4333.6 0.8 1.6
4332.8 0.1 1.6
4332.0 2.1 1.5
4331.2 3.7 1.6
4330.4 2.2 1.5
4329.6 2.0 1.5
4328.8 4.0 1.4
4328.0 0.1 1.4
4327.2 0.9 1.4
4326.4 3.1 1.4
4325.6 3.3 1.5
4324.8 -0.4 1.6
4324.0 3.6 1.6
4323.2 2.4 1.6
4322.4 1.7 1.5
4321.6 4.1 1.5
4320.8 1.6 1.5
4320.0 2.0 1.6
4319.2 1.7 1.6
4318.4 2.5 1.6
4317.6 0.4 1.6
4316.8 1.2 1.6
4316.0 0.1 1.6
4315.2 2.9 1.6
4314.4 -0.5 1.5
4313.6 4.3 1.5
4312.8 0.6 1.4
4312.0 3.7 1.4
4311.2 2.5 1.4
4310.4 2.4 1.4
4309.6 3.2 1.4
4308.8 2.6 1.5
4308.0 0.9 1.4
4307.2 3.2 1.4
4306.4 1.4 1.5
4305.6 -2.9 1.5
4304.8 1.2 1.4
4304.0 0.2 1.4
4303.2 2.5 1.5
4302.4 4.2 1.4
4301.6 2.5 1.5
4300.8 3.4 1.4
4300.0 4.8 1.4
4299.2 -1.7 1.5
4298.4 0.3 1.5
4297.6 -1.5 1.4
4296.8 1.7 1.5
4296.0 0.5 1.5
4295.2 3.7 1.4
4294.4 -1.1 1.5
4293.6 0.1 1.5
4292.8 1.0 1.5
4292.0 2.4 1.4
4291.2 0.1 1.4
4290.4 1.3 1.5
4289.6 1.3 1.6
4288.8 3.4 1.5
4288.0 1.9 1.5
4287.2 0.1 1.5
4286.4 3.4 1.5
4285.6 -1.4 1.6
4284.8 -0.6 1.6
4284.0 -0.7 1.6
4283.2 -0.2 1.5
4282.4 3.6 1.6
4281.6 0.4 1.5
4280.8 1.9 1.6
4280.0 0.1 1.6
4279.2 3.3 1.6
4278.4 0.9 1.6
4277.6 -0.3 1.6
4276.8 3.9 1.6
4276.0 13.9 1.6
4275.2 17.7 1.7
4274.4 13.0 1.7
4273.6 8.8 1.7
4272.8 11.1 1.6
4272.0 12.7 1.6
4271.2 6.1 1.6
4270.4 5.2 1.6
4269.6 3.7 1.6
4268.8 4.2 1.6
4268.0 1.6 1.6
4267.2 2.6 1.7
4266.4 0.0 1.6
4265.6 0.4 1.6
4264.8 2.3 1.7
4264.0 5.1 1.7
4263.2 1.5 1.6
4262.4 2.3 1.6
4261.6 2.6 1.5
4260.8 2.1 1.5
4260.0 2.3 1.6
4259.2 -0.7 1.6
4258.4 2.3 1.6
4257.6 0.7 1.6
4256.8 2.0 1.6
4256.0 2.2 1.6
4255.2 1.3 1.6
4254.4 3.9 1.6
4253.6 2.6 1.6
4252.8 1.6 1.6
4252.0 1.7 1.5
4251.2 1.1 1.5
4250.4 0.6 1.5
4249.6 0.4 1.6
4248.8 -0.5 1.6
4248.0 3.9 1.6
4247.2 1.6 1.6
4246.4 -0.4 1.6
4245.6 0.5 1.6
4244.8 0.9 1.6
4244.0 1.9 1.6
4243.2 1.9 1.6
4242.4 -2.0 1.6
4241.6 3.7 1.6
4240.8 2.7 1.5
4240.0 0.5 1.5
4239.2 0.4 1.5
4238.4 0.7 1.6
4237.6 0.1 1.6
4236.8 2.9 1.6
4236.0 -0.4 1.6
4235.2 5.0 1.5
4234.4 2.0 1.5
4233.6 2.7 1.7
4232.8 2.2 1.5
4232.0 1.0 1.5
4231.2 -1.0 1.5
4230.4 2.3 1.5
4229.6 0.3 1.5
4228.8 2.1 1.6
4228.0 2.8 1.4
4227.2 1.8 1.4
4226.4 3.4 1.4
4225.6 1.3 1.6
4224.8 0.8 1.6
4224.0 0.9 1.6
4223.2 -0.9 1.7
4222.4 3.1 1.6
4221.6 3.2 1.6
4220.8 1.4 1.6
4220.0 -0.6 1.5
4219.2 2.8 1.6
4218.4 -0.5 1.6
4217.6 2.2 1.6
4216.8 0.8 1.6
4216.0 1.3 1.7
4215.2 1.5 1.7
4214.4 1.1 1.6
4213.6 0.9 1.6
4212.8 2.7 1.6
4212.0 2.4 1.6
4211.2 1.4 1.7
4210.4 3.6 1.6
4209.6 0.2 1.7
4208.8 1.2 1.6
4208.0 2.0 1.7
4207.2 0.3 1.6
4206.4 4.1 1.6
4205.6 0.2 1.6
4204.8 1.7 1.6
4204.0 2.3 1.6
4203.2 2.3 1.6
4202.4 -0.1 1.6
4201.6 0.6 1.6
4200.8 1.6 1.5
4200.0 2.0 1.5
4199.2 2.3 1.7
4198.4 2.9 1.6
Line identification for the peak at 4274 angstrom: [O II] 3727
